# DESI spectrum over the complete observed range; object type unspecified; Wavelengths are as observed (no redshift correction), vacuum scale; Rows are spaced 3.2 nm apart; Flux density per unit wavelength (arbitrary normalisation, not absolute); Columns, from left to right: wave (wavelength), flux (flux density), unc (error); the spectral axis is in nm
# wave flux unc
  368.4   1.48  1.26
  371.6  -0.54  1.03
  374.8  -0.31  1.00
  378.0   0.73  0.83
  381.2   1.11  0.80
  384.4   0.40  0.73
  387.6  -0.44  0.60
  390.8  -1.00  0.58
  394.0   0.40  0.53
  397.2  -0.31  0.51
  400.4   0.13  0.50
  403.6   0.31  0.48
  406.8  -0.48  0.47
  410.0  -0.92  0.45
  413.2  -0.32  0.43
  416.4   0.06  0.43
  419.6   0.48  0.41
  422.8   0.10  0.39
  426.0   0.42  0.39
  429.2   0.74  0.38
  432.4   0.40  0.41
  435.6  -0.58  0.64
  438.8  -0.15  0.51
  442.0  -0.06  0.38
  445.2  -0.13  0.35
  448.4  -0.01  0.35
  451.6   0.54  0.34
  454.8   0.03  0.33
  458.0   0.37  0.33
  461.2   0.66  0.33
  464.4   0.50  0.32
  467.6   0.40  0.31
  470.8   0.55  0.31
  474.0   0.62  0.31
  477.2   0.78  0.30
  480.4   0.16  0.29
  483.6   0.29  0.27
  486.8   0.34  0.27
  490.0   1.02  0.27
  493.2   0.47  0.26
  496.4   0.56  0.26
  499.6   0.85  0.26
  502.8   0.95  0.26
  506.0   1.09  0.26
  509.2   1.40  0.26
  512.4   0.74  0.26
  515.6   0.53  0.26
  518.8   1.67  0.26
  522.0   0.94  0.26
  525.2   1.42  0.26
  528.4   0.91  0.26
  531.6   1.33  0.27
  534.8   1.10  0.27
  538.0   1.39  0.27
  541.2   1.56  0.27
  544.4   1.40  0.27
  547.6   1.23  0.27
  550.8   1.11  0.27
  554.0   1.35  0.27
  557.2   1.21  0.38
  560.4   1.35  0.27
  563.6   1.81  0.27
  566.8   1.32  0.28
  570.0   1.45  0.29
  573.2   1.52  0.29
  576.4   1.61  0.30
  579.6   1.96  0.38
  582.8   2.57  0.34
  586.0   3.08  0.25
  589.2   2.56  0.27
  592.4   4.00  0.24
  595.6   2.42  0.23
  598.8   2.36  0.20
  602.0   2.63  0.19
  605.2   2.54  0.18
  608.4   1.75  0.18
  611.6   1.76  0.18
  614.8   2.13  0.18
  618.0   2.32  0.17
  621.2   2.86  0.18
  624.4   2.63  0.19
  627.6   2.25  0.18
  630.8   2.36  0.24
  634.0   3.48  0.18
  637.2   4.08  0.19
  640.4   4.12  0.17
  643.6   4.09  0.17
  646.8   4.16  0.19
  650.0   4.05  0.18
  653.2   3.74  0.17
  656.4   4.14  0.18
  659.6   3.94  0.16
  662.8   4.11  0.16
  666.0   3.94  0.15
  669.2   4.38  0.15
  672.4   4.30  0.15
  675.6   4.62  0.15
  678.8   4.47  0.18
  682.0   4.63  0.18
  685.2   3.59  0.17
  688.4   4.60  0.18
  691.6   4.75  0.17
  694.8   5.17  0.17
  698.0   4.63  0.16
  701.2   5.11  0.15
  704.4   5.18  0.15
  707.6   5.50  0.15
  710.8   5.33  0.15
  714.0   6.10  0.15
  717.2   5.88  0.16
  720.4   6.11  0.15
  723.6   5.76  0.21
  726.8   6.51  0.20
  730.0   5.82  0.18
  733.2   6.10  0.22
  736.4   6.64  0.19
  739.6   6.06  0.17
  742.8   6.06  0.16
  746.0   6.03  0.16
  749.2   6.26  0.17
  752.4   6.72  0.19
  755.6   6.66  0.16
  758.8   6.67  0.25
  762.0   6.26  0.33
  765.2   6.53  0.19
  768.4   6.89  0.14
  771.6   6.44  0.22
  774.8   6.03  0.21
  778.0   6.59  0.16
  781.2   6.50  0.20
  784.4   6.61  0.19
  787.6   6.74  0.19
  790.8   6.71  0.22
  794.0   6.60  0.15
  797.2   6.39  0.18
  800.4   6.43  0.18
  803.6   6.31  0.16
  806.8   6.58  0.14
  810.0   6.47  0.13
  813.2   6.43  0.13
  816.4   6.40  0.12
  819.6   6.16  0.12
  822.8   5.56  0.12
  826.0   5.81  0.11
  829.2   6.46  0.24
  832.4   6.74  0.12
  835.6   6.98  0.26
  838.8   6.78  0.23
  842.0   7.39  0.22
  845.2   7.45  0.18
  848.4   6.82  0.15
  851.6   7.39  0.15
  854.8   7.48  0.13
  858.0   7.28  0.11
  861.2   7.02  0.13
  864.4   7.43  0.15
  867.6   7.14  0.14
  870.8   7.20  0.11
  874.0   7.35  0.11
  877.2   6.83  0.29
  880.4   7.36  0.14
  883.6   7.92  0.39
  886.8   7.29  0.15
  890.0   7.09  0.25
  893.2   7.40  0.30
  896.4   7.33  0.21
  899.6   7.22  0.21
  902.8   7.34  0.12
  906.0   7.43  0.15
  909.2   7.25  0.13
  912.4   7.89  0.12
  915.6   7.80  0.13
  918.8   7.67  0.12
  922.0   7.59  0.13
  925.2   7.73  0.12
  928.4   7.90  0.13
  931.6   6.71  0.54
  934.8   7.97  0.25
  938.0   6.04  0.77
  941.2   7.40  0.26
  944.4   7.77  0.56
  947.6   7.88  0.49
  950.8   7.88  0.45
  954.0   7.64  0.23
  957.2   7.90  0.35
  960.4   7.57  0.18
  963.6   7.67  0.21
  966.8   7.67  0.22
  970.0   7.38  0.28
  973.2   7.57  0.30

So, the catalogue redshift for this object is 0.59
